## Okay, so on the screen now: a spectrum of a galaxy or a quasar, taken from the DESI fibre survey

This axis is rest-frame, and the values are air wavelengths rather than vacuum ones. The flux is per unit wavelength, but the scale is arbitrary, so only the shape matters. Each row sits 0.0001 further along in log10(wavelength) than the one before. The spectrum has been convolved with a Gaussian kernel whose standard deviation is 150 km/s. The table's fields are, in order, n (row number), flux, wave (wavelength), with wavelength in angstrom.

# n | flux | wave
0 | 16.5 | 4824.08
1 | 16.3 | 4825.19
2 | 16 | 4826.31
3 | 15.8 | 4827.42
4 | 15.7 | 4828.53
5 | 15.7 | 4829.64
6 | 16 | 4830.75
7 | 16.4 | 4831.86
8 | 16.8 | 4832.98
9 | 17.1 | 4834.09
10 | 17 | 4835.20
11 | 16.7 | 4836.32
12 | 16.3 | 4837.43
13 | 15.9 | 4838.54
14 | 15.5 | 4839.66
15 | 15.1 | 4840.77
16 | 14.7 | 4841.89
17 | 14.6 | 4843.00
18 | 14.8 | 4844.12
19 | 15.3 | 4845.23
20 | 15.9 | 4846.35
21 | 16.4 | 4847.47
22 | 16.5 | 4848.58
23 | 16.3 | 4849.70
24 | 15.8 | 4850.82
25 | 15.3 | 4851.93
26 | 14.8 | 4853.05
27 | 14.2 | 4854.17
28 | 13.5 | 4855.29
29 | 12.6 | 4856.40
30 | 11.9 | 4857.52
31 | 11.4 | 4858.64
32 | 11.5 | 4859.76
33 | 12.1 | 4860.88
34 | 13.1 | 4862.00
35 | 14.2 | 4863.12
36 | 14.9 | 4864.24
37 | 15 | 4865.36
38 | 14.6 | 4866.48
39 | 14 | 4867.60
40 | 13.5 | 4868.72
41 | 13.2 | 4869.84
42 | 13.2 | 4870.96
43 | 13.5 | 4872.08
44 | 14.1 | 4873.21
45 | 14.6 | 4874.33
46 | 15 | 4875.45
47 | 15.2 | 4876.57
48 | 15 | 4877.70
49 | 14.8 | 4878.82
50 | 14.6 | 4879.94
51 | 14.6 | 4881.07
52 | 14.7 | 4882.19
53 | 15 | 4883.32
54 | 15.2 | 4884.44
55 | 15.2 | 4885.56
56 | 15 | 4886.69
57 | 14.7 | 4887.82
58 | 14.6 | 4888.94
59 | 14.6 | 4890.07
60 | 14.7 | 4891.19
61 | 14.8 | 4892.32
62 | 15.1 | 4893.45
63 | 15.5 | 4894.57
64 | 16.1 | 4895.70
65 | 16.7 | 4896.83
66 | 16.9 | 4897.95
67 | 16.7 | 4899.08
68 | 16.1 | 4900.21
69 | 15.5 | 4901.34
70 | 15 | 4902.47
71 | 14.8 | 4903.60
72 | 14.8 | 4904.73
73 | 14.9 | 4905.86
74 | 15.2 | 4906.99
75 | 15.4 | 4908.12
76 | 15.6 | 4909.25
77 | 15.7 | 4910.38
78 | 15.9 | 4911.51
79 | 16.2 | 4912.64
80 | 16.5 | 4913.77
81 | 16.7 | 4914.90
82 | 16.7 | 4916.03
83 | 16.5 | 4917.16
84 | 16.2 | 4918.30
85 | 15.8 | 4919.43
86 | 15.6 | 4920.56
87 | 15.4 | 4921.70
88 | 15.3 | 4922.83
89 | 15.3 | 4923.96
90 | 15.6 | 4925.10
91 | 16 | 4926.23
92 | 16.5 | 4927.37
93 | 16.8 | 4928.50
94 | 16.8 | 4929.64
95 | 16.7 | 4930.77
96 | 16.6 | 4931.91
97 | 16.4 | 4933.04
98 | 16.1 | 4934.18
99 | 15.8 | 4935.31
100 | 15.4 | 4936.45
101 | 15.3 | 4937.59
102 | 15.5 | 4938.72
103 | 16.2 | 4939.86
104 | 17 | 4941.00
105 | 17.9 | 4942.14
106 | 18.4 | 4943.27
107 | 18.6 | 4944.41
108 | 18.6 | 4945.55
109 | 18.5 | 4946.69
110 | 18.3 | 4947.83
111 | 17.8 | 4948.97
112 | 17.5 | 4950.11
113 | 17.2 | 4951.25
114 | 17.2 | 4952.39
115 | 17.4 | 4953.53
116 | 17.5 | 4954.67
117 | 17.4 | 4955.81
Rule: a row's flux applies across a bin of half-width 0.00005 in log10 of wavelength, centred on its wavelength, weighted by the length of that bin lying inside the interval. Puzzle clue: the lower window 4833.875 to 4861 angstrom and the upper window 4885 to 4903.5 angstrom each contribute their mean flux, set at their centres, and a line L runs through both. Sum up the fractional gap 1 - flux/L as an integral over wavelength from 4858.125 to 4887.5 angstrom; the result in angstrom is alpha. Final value 2.0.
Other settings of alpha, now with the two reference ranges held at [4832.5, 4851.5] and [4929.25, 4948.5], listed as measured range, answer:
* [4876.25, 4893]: 1.6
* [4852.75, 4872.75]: 3.4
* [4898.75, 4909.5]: 0.8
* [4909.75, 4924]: 0.6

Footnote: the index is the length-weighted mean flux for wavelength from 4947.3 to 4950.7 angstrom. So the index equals 17.9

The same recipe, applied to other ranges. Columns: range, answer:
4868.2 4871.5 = 13.3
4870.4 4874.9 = 13.9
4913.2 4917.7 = 16.6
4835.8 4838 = 16.5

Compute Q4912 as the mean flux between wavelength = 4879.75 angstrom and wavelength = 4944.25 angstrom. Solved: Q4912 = 15.8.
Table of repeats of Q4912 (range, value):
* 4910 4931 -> 16.1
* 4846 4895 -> 14.4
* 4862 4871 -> 14.1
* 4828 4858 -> 15.4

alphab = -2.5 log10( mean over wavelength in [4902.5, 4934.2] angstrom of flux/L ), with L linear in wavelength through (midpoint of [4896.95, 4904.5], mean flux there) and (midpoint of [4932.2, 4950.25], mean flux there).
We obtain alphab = 0.03 mag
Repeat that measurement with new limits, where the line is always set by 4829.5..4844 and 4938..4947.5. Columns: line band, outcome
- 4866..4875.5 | 0.184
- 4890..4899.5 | 0.074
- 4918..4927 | 0.107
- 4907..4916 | 0.072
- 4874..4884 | 0.121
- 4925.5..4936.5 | 0.067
